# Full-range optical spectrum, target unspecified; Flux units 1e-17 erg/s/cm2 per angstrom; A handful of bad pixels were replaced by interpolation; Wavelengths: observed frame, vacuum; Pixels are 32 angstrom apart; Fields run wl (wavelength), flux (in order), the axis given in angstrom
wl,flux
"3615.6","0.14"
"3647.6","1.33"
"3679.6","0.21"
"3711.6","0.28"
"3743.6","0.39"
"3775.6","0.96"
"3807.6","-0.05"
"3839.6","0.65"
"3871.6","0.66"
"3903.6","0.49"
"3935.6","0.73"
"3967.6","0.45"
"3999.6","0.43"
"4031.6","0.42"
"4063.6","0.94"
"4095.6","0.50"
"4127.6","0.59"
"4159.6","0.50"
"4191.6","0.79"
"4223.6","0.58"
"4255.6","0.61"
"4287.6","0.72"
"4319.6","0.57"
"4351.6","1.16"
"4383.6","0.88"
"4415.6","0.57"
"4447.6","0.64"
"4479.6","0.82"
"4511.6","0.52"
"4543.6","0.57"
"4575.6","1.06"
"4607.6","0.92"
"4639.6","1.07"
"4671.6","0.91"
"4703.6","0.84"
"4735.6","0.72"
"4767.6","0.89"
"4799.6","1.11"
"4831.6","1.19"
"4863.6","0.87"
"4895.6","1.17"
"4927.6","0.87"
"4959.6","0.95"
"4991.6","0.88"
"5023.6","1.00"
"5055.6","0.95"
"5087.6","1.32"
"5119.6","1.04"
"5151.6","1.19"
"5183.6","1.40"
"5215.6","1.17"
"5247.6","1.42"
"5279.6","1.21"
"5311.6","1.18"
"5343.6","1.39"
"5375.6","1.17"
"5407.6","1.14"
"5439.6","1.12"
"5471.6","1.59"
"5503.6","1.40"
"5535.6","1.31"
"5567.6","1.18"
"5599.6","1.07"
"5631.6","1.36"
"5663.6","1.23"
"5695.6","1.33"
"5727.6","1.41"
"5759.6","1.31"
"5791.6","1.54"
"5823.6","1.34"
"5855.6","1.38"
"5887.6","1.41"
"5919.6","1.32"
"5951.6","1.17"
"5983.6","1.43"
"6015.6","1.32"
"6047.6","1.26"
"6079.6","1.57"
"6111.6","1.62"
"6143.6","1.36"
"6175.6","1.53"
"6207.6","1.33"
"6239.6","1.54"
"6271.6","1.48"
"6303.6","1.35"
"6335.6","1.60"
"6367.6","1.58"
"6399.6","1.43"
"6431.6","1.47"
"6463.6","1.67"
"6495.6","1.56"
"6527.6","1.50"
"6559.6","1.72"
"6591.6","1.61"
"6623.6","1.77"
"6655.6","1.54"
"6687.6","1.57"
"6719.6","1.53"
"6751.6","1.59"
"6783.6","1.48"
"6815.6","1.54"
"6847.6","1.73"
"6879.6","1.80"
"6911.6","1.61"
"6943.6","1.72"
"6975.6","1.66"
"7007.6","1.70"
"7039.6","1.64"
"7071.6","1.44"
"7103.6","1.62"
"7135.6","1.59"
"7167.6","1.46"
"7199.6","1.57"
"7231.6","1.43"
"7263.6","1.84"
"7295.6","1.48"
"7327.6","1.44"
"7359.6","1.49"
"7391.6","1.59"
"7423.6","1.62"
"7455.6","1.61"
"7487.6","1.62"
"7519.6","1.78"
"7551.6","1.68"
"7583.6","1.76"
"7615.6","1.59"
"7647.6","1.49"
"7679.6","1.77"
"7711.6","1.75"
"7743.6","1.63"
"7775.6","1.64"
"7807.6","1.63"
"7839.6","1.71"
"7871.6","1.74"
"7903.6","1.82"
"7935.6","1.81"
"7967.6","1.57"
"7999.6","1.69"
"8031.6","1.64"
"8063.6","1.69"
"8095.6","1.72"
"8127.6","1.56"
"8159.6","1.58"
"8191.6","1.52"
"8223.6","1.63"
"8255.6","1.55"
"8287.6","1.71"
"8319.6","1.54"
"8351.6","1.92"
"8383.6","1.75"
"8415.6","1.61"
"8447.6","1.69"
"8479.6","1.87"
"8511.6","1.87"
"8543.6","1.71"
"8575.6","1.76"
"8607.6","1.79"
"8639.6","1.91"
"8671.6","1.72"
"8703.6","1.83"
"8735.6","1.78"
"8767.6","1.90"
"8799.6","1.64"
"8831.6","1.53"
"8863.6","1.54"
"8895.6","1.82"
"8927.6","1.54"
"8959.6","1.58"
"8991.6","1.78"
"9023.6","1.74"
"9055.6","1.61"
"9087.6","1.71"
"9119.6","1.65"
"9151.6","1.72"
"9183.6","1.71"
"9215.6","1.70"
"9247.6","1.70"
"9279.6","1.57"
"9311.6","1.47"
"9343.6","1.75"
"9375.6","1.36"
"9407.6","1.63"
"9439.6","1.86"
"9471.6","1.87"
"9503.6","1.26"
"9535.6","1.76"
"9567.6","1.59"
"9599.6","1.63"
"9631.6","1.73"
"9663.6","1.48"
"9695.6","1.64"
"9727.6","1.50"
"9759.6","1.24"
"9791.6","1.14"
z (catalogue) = 0.15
